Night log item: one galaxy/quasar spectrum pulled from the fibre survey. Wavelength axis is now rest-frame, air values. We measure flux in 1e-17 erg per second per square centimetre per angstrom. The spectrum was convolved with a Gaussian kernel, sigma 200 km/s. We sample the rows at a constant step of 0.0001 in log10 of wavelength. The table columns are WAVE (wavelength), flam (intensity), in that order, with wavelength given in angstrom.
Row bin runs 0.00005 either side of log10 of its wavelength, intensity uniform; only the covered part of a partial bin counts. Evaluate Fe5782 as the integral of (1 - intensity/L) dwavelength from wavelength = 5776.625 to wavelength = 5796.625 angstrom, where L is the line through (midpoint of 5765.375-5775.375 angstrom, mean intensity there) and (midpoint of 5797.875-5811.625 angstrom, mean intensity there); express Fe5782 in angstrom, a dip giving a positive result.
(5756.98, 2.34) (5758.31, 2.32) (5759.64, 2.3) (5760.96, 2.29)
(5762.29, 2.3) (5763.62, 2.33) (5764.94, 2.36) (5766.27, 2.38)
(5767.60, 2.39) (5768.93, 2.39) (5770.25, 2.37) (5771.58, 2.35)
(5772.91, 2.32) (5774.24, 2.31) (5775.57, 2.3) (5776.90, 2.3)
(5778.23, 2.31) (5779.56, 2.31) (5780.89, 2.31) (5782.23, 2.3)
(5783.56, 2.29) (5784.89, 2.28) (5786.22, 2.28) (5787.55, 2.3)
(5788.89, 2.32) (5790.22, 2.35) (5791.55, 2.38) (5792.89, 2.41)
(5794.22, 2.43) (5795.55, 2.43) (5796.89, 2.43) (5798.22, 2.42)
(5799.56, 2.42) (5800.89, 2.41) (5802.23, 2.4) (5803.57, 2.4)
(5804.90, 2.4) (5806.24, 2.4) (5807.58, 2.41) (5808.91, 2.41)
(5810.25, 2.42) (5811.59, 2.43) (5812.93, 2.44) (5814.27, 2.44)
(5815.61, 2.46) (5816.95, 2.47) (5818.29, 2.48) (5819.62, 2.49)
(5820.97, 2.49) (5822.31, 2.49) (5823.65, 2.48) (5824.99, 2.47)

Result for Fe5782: 0.4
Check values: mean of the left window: 2.36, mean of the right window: 2.41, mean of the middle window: 2.34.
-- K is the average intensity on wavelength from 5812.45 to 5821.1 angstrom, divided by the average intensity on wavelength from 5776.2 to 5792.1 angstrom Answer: 1.07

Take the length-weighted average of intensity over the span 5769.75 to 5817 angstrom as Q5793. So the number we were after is 2.37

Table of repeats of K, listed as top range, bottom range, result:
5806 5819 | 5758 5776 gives 1.04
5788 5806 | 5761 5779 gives 1.03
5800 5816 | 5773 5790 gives 1.05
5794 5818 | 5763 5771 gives 1.02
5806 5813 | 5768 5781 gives 1.04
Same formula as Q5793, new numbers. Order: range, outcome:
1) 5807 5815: 2.43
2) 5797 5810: 2.41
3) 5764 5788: 2.33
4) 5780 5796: 2.34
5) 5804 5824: 2.45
